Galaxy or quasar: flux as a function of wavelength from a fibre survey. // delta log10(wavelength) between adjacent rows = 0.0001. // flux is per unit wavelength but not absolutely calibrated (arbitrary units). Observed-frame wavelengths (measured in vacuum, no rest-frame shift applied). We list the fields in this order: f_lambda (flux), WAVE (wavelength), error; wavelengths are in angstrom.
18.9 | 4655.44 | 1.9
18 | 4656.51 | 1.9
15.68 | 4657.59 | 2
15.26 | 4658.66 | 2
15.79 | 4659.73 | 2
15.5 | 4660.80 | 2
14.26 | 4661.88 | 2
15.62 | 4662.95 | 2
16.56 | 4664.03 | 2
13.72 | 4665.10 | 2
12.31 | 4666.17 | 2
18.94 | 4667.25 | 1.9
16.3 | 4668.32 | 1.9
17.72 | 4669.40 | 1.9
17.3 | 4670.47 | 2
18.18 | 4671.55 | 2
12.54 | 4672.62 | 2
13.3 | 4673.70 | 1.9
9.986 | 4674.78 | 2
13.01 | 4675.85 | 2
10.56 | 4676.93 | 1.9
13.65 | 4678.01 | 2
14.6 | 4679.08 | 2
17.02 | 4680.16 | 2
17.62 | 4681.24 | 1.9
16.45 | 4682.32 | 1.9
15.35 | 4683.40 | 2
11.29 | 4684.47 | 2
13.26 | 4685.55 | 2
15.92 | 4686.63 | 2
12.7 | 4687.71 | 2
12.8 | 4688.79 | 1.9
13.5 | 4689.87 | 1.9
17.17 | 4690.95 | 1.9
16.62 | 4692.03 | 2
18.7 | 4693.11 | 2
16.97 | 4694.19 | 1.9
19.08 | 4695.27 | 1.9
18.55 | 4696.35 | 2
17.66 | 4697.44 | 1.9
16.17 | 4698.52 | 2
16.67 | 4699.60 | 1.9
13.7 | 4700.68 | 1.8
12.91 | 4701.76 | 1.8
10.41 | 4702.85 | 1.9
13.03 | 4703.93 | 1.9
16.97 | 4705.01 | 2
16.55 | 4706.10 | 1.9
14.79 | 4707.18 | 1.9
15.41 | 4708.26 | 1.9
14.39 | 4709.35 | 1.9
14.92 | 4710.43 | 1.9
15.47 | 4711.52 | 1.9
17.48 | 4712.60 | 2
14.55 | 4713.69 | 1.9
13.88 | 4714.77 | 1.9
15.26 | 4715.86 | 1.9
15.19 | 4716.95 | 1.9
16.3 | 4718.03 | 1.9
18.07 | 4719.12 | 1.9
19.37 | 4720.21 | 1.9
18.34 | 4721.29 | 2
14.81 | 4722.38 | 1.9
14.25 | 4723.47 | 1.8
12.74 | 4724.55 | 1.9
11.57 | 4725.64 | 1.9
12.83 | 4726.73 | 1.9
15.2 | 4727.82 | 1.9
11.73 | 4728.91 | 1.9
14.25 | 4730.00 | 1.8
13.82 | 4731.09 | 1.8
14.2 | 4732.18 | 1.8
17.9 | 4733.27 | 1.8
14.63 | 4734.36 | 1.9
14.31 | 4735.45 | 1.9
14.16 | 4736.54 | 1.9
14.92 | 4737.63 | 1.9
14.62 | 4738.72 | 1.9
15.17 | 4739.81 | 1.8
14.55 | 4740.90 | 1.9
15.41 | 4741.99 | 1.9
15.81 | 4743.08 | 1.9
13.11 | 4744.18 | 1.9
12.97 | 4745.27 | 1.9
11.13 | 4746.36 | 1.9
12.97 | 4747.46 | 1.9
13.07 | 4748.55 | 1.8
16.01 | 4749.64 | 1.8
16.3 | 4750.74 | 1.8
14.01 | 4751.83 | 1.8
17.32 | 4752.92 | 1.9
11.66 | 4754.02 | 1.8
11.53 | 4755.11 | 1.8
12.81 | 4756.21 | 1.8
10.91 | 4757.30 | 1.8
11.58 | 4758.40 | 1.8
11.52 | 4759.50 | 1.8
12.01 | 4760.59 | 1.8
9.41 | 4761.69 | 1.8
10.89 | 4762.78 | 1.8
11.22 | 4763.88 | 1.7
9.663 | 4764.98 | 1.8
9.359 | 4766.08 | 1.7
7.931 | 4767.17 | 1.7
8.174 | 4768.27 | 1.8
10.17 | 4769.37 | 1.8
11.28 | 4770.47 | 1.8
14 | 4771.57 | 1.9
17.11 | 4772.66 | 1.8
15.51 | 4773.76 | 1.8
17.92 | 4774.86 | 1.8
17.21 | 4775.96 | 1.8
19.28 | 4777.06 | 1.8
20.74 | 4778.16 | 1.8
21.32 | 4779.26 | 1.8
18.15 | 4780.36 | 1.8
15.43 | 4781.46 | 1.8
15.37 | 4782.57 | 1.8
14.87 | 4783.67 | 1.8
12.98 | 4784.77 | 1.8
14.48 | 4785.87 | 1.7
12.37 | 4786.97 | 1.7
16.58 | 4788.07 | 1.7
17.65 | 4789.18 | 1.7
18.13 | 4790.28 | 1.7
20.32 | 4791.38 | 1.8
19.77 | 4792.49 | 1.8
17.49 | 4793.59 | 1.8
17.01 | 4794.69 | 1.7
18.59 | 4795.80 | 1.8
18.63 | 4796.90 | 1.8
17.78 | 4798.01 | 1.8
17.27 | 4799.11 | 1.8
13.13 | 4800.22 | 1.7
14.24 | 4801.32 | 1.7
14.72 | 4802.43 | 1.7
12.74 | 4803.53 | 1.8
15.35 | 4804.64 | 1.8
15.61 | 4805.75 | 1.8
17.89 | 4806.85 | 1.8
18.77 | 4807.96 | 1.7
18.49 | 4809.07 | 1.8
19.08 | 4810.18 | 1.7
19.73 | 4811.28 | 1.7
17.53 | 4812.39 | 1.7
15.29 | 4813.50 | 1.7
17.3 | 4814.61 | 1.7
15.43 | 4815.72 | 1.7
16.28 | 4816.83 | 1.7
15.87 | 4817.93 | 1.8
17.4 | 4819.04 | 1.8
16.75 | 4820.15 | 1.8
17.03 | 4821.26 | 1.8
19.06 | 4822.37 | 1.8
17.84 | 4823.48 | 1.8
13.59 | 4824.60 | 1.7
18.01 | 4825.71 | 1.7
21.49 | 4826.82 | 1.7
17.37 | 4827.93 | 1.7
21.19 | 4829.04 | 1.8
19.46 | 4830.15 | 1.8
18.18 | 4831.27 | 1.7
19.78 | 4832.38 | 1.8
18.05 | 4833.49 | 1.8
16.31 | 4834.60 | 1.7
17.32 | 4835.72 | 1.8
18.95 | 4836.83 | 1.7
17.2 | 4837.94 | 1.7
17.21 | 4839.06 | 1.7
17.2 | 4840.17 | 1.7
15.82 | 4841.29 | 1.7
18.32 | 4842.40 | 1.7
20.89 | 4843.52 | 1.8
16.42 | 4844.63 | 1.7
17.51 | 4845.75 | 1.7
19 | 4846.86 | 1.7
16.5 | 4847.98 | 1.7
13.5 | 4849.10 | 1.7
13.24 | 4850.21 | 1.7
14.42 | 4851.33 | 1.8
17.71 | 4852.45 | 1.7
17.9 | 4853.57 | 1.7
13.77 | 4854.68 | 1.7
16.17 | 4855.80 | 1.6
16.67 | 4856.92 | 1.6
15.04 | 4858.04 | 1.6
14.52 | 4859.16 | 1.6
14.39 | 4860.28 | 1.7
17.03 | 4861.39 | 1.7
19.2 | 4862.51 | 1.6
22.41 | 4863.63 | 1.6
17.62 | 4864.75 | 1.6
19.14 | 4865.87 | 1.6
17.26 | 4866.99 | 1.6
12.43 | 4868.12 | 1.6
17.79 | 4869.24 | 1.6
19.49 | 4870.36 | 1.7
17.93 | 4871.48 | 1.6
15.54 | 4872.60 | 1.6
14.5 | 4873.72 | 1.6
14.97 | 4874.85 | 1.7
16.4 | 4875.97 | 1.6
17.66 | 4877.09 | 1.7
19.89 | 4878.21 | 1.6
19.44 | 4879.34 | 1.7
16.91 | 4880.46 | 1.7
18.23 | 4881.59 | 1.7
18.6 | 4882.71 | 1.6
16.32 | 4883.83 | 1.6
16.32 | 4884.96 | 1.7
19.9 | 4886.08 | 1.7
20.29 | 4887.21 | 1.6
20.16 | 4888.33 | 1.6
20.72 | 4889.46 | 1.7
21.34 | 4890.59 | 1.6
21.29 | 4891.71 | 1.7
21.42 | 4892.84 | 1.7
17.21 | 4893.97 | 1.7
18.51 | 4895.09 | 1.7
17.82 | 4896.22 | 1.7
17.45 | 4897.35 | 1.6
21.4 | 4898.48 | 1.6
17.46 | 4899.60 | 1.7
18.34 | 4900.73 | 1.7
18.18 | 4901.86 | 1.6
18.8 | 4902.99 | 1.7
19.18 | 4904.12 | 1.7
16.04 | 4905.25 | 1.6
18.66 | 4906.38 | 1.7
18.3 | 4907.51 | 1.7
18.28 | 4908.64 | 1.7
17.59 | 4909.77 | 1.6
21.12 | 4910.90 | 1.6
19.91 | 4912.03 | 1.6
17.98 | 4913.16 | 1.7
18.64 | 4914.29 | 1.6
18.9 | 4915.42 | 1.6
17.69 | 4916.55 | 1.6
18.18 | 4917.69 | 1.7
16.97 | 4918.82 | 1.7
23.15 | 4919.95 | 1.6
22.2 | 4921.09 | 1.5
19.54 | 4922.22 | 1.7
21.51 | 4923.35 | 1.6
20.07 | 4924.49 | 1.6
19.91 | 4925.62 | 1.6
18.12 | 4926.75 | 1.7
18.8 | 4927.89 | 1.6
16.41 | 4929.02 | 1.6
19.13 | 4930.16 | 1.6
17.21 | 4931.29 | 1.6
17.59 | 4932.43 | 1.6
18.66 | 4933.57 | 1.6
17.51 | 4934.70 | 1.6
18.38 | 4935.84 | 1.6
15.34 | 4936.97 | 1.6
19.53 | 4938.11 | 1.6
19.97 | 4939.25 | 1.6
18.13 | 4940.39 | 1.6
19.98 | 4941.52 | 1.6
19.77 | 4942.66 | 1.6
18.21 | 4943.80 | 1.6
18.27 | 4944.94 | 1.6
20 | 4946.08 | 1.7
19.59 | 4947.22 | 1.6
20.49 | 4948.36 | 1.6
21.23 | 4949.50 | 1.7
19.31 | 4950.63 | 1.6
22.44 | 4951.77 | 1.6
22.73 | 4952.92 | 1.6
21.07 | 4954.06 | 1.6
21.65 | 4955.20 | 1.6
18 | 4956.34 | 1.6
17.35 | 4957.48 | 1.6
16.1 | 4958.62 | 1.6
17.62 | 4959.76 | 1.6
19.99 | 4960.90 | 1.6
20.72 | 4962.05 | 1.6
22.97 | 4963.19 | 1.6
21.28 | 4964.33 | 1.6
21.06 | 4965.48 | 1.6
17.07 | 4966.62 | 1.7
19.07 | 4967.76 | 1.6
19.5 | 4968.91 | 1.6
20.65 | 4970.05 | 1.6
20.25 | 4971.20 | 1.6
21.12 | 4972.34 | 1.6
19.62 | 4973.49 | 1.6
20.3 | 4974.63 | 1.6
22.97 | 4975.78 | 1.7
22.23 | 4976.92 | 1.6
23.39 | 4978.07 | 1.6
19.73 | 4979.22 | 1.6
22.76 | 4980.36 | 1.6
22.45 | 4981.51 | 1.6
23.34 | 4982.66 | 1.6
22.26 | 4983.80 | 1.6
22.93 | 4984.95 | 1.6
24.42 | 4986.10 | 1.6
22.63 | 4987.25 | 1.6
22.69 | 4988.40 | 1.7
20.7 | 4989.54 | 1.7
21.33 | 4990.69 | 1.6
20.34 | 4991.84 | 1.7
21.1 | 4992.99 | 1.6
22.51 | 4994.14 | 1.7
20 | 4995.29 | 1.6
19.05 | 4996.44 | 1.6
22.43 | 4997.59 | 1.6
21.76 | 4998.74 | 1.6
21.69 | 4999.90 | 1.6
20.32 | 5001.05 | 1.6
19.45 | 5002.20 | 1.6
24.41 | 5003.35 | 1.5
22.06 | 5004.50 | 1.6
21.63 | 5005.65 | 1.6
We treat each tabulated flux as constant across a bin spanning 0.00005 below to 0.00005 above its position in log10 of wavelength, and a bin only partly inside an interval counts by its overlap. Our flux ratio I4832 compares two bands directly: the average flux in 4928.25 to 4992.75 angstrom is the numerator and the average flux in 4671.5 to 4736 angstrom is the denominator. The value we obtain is 1.35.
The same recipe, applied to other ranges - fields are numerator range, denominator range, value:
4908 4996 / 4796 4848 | 1.15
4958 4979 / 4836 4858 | 1.21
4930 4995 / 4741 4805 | 1.39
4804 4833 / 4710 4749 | 1.20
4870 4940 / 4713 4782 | 1.31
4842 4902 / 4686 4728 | 1.15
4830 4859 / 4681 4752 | 1.13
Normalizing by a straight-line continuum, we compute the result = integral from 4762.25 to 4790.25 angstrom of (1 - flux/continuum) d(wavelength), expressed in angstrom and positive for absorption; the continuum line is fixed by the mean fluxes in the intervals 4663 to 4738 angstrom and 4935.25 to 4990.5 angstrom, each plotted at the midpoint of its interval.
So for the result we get 3.7 angstrom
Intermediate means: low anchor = 15.1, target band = 14.5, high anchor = 20.5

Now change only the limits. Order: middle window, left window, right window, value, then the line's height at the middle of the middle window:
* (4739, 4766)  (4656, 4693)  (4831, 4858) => 5.0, 15.9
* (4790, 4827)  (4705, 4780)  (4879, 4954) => -2.4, 16.1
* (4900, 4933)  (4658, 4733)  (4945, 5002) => 1.4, 19.7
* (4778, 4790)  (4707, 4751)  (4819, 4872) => -0.2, 16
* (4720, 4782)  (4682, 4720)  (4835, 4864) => 7.4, 15.9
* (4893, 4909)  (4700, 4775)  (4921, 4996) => 0.2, 18.5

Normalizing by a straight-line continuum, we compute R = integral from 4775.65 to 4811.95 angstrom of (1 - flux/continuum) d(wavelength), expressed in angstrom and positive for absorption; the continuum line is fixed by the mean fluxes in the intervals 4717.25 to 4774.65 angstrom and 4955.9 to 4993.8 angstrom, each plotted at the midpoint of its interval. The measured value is -4.68 angstrom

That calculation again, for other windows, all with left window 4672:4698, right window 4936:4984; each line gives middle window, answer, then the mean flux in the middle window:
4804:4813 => -0.2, 17.7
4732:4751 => 1.8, 14.5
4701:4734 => 1.5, 14.9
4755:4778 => 5.6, 12.5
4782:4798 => 0.2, 16.8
